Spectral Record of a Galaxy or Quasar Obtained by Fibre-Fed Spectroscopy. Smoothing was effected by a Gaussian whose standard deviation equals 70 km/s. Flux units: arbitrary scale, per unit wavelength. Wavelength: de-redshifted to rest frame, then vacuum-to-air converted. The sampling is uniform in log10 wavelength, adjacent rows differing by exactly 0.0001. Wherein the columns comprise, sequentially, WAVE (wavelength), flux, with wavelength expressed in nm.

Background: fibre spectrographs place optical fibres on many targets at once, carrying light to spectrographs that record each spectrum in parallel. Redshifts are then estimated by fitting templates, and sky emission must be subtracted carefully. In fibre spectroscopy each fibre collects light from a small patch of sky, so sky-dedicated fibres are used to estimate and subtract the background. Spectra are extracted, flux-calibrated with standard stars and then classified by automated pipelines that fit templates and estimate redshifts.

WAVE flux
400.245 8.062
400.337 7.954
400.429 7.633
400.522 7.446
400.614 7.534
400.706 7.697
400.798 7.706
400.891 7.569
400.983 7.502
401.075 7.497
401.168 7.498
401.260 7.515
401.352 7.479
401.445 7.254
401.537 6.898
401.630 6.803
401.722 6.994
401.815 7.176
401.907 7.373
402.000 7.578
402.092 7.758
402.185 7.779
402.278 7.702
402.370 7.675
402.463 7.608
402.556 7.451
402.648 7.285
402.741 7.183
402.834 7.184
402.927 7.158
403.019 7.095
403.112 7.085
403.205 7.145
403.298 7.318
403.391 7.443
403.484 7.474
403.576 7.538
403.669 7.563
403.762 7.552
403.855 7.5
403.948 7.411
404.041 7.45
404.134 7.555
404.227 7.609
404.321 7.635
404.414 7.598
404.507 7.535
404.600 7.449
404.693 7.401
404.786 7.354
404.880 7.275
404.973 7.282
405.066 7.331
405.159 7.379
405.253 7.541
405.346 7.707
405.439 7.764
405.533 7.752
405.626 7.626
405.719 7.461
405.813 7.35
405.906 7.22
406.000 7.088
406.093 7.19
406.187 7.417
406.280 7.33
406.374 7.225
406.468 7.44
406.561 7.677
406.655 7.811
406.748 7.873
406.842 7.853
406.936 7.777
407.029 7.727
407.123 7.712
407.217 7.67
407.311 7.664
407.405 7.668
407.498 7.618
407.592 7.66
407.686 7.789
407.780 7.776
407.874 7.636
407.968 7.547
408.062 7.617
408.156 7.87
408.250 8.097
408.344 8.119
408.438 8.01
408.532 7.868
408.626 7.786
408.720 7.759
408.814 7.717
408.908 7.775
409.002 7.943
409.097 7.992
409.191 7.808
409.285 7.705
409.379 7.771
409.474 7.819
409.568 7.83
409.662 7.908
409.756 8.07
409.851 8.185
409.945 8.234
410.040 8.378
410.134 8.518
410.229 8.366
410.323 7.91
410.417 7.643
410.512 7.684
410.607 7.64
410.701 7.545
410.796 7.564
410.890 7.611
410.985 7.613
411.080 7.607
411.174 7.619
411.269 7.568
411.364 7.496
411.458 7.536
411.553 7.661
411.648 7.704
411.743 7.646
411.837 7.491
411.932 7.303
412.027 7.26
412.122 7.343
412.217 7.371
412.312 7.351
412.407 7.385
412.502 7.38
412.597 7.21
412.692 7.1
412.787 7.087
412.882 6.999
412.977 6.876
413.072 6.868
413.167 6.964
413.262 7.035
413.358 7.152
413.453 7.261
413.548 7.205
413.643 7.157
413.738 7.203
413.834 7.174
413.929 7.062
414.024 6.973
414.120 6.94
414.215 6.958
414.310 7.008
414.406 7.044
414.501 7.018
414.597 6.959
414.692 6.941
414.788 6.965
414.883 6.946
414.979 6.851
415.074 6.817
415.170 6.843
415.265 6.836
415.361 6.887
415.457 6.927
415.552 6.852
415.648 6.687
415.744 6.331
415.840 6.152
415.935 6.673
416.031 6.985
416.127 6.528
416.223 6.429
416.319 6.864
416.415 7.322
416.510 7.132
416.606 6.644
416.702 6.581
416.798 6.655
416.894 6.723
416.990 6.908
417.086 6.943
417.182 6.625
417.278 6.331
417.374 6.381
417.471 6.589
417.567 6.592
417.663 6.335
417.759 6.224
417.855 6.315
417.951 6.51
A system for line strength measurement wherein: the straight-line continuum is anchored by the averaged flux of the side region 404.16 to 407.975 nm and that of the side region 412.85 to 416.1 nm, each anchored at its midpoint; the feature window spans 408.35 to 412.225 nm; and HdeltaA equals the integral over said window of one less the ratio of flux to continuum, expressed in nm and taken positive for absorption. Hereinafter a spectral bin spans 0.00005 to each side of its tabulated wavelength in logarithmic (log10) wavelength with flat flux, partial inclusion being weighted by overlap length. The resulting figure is -0.29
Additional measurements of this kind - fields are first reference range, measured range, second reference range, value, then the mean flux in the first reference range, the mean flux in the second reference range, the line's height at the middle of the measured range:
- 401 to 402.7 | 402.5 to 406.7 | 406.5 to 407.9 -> 0.08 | 7.41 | 7.73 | 7.57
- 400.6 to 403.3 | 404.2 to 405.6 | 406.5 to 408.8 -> 0.01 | 7.38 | 7.77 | 7.58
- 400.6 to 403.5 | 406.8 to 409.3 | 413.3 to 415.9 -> -0.22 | 7.38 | 6.93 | 7.17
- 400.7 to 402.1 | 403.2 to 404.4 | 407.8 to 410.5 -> 0.01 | 7.38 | 7.92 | 7.55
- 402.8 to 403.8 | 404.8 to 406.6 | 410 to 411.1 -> 0.02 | 7.33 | 7.84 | 7.5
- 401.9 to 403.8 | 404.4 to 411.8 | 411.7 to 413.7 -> -0.38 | 7.43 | 7.21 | 7.31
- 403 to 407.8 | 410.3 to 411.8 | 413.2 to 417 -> -0.10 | 7.51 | 6.89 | 7.15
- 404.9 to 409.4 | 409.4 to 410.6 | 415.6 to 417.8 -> -0.11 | 7.65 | 6.64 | 7.35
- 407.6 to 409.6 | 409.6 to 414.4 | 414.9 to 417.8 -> -0.08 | 7.82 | 6.69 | 7.32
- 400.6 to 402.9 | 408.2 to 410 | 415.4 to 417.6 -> -0.22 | 7.42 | 6.69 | 7.06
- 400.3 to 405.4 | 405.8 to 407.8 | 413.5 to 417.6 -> -0.09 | 7.44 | 6.83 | 7.25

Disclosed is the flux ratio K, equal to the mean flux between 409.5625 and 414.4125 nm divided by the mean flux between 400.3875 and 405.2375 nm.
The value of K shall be 1.0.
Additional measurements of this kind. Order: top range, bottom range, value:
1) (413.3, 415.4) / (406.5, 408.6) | 0.90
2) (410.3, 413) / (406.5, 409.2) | 0.96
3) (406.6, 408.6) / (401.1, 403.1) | 1.06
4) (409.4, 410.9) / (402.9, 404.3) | 1.07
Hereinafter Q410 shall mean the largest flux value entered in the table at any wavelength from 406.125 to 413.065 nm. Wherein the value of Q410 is 8.518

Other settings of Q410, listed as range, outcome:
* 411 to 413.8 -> 7.704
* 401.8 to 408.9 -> 8.119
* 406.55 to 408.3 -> 8.097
